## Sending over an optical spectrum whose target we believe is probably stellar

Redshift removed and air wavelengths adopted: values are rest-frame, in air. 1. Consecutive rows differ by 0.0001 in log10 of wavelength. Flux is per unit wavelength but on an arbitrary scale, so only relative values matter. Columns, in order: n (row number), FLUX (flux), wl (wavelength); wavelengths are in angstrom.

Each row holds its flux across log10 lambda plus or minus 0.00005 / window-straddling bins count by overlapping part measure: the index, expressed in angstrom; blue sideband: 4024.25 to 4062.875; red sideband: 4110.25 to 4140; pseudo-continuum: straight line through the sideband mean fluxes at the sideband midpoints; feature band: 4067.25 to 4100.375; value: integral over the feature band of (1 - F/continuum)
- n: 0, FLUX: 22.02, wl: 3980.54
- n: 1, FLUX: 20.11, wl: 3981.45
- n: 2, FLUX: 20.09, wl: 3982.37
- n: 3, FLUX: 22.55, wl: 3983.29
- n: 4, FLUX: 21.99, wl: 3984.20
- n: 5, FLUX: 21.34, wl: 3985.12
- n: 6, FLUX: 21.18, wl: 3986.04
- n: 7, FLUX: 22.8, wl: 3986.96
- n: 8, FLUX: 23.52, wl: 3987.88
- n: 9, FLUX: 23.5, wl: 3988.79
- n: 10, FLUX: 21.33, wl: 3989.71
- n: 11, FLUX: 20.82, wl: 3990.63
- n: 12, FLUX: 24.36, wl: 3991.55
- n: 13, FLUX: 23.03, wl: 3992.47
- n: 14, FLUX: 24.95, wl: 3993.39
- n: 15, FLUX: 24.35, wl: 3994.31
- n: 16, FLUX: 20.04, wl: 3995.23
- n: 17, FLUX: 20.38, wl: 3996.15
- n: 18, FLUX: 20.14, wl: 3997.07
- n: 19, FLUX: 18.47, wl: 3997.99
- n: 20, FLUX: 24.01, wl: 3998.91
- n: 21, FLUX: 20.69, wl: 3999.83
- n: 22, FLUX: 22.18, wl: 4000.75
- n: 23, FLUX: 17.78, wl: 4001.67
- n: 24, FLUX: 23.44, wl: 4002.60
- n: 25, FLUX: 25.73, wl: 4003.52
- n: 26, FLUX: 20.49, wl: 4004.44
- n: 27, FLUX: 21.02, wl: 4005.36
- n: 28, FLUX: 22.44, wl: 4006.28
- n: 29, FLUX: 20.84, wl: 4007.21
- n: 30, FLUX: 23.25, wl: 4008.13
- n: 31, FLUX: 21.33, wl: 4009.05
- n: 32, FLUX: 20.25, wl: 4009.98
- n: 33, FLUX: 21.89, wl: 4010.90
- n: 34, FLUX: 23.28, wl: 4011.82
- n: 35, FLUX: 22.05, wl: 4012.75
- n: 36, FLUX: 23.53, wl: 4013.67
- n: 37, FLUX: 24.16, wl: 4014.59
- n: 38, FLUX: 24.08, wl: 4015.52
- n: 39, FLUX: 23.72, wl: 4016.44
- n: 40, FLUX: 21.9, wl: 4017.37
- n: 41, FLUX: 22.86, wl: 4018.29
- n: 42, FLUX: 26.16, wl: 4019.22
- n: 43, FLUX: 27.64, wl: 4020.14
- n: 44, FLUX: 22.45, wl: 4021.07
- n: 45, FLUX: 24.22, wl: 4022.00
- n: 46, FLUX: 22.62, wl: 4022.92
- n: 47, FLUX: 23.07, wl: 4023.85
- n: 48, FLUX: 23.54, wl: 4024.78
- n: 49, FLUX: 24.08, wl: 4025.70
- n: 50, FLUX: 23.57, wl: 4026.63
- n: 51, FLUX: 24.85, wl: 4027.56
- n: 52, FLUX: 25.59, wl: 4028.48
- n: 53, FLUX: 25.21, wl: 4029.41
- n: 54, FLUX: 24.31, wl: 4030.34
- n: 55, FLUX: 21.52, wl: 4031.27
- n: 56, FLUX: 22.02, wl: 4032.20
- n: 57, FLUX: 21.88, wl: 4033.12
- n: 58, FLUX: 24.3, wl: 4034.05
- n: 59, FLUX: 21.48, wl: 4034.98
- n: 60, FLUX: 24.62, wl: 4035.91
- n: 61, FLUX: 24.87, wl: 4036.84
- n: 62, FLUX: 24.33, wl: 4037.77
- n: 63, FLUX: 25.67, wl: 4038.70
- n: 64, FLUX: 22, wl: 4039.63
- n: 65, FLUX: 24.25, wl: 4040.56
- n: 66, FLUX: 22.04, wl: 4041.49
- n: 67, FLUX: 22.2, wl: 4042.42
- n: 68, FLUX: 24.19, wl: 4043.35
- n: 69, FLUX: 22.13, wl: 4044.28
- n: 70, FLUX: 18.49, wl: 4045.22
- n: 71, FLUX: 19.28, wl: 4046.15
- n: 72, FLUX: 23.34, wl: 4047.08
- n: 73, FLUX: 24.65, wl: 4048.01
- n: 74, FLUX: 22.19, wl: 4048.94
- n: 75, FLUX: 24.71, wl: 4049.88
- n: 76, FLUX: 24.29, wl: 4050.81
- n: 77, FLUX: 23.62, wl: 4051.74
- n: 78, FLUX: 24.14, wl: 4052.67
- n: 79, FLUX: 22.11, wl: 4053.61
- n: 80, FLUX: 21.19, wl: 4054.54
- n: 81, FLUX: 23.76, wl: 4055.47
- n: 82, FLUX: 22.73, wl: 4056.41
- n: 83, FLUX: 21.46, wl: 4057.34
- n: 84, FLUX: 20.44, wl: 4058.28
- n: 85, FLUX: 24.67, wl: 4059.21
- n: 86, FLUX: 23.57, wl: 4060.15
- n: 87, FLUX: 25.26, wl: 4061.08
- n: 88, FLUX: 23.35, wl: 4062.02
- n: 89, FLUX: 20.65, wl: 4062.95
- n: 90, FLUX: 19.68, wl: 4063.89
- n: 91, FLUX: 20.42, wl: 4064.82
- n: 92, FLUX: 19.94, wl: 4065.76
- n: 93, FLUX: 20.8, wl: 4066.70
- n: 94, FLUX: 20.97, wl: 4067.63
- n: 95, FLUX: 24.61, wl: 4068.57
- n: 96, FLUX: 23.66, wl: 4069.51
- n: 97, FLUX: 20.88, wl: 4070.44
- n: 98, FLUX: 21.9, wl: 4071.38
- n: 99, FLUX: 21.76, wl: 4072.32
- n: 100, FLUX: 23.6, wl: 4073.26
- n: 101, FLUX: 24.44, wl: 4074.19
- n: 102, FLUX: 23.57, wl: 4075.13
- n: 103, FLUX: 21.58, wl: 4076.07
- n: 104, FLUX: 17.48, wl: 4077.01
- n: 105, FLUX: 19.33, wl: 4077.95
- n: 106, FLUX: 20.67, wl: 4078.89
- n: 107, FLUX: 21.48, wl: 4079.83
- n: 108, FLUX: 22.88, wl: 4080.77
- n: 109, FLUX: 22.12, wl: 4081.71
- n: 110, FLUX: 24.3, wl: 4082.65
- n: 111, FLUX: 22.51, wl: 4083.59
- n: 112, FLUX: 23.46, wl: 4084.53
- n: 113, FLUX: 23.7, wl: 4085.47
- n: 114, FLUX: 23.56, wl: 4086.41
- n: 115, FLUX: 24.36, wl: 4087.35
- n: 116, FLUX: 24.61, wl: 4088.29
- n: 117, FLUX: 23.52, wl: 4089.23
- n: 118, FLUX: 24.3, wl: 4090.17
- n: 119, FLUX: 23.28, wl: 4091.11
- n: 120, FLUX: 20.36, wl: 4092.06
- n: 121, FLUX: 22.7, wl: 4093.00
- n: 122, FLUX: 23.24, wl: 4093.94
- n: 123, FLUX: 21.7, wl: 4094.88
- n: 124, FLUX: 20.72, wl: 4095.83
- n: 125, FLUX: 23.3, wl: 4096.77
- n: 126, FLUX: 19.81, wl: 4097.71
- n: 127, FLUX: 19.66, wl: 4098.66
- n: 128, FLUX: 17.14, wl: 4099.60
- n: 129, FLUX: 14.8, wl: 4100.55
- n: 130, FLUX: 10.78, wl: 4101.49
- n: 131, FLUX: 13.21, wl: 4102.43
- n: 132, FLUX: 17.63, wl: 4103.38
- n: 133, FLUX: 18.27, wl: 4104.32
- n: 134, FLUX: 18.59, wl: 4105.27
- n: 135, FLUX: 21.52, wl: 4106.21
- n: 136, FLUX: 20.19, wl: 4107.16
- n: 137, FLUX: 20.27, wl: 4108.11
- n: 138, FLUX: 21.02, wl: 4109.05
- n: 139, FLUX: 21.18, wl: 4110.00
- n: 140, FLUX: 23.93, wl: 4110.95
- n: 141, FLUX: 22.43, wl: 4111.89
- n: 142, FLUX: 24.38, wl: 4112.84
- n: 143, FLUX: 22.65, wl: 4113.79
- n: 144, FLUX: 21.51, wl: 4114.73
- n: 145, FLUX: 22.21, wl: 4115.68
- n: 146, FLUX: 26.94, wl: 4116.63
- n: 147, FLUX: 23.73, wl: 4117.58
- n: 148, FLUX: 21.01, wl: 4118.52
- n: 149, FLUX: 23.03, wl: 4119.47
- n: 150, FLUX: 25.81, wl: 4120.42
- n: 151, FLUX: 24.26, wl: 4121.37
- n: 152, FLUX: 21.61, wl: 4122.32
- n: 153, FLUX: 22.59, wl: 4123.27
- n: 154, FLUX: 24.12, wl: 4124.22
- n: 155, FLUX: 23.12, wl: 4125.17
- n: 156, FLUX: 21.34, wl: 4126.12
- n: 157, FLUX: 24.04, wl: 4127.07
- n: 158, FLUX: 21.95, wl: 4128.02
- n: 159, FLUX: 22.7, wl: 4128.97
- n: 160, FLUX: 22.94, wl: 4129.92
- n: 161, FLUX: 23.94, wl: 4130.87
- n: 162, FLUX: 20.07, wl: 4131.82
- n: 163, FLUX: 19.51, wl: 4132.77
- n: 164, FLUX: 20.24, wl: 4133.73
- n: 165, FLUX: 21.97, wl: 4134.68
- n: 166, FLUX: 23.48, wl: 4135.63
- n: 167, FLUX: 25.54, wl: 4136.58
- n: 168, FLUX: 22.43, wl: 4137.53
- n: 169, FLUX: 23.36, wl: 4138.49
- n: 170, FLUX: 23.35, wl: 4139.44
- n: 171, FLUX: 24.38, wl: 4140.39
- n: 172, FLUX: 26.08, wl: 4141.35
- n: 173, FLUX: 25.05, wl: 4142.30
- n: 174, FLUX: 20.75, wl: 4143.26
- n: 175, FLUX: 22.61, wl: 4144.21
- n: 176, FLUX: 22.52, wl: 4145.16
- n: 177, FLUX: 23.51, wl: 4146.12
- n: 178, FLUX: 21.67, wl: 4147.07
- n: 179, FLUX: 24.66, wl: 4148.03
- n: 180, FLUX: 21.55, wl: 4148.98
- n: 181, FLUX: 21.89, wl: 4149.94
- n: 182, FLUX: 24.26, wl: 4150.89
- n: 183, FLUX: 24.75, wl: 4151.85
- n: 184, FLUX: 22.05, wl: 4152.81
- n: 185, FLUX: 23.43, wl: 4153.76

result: 1.3 angstrom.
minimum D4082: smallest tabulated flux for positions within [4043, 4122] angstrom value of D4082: 10.78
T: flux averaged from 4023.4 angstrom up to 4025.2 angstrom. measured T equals 23.3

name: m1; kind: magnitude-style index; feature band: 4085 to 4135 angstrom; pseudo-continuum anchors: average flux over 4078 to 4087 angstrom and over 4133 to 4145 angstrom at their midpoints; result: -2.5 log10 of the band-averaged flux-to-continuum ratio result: 0.062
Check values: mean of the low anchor 22.6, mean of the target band 21.6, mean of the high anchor 23.2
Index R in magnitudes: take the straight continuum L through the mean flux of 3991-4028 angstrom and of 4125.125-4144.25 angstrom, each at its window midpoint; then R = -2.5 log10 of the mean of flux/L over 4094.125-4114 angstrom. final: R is 0.16 mag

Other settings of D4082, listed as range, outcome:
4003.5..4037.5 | 20.25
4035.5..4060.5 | 18.49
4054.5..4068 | 19.68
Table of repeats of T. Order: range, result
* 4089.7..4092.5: 22.6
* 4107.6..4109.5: 20.7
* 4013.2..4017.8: 23.5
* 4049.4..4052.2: 24.2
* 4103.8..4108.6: 19.8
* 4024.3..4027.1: 23.7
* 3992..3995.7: 23.1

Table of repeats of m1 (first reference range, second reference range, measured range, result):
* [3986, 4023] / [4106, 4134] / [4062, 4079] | 0.05 mag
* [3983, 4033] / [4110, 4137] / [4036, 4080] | 0.02 mag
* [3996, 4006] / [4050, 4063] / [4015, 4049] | -0.05 mag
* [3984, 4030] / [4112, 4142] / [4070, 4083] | 0.05 mag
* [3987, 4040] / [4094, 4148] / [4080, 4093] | -0.05 mag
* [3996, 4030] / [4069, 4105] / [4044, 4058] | -0.03 mag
